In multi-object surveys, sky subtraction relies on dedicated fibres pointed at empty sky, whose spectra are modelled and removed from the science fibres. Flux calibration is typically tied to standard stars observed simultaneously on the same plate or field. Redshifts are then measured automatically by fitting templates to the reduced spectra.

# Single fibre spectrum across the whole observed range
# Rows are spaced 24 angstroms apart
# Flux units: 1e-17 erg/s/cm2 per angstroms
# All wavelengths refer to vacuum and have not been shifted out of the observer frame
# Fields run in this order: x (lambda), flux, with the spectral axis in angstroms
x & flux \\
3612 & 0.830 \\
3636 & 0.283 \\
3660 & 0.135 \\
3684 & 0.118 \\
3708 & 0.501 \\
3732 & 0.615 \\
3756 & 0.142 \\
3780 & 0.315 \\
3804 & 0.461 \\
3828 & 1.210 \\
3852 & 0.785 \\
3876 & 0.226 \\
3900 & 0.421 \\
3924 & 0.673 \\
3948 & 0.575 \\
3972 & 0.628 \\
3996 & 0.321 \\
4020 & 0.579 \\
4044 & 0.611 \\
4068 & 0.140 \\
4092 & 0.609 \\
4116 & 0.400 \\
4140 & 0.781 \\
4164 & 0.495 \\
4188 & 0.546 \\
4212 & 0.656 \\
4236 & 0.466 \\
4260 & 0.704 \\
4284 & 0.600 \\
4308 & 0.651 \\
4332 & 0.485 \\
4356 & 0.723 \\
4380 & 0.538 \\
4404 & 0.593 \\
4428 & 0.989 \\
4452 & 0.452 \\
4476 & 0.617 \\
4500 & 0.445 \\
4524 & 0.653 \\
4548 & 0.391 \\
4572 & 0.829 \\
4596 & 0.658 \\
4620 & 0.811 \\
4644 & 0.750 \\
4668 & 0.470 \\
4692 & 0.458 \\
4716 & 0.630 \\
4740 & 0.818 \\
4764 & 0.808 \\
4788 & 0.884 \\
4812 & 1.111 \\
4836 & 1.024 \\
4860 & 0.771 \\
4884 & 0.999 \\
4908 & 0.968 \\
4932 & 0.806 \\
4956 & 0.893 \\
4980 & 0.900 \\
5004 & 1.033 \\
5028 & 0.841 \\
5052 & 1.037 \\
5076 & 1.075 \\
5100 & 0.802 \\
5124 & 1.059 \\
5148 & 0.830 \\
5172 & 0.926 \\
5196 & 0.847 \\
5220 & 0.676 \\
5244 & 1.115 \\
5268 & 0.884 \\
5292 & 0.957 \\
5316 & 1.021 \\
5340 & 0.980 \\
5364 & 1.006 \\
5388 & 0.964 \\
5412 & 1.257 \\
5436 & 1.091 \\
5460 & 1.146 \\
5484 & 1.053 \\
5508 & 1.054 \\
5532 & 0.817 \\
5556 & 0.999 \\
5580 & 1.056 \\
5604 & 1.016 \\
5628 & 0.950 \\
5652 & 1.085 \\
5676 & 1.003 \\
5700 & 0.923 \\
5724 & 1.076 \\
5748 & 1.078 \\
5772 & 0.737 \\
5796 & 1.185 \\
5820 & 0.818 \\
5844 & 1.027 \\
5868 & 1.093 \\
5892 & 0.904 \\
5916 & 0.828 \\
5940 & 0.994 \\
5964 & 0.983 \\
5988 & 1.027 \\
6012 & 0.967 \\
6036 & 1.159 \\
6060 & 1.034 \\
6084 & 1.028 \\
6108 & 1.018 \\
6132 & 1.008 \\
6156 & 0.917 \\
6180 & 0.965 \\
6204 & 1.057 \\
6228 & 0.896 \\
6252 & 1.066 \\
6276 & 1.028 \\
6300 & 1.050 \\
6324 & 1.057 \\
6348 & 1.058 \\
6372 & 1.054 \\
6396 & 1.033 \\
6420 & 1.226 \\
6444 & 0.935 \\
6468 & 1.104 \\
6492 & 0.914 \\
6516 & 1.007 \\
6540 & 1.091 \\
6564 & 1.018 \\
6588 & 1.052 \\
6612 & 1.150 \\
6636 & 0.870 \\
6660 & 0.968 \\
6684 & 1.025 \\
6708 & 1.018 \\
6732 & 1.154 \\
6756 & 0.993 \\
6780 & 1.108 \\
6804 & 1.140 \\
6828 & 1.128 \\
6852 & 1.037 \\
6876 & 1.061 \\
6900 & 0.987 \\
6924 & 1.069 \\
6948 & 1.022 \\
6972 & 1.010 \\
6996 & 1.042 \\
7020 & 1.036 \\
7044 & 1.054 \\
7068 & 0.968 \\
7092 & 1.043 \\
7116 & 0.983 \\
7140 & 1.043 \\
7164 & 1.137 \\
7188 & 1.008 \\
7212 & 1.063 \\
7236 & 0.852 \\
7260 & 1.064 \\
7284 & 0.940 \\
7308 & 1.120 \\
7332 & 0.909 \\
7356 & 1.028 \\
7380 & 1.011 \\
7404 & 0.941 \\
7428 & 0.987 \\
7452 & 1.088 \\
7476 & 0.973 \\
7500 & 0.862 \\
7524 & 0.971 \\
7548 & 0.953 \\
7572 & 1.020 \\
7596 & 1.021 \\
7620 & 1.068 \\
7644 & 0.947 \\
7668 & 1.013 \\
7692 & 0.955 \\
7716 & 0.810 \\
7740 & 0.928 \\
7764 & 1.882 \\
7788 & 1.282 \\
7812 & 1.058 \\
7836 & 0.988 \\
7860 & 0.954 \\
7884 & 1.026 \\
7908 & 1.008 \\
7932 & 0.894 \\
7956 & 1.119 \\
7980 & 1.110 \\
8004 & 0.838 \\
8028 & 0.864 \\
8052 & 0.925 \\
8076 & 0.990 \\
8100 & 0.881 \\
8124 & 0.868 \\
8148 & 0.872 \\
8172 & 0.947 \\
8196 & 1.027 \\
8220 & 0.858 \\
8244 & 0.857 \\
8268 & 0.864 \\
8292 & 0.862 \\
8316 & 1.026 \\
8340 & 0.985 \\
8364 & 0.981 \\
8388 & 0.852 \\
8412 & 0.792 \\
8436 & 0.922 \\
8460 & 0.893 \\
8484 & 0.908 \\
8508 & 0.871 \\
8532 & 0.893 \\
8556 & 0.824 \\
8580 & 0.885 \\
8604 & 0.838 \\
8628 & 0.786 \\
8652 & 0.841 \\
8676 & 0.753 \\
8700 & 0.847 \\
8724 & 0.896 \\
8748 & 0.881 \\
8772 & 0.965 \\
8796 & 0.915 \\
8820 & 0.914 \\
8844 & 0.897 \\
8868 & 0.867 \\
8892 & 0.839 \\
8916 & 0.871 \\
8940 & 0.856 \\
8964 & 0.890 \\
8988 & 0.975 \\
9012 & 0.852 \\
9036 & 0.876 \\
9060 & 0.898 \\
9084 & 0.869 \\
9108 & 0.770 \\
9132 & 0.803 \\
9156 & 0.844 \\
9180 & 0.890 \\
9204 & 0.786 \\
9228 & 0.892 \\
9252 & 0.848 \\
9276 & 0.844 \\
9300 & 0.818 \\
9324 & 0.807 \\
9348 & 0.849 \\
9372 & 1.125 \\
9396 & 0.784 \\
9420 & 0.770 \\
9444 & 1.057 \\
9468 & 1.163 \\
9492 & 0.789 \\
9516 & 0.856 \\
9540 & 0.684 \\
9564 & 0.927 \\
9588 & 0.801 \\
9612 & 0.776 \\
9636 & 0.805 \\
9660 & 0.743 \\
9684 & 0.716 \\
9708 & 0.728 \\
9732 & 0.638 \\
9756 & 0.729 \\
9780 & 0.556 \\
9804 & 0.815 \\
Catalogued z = 0.184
